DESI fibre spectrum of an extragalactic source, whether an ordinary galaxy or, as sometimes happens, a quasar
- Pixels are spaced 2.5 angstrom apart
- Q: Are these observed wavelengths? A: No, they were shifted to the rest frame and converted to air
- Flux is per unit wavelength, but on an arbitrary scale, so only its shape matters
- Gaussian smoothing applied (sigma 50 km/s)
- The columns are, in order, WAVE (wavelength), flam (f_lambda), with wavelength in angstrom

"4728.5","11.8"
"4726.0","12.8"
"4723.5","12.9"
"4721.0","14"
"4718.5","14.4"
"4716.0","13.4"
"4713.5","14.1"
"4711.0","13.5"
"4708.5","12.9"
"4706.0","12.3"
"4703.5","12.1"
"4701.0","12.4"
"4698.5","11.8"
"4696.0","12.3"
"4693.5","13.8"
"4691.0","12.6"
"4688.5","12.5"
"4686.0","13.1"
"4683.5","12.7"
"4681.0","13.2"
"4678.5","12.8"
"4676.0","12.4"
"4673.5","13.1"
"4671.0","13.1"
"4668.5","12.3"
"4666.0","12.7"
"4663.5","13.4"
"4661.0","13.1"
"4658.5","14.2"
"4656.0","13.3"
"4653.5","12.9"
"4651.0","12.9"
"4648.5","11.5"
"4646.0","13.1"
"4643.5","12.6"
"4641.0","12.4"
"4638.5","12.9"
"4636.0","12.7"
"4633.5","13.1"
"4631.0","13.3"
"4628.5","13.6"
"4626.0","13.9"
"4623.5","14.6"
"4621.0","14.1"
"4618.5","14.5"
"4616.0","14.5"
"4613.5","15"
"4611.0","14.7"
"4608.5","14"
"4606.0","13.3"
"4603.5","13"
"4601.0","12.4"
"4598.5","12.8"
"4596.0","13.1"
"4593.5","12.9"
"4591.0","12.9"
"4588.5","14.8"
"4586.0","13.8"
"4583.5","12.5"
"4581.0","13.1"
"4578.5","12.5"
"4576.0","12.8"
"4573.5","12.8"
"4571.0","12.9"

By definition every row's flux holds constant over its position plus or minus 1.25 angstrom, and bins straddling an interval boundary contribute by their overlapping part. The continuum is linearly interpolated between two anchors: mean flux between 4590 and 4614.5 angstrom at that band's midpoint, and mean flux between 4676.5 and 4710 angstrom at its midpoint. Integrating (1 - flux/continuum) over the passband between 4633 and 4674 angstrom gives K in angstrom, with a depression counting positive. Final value 0.3 angstrom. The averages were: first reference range 13.4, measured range 12.9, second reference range 12.7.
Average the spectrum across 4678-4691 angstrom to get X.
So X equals 12.8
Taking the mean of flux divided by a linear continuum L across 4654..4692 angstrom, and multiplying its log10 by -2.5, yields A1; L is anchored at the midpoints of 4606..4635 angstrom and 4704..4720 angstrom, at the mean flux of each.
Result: 0.058 mag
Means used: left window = 14.1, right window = 13.4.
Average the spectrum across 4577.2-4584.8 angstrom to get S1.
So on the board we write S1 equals 12.7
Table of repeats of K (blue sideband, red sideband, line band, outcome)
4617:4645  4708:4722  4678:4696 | 1.0 angstrom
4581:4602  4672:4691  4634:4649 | 0.4 angstrom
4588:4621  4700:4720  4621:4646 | 0.5 angstrom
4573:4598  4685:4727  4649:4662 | -0.1 angstrom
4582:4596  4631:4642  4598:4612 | -0.2 angstrom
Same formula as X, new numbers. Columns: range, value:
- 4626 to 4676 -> 13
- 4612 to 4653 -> 13.4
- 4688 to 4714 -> 12.7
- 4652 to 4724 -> 13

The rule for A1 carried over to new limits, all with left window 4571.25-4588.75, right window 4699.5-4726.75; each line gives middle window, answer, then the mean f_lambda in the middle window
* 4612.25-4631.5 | -0.09 mag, 14.2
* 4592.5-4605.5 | 0.02 mag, 12.9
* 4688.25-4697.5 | 0.03 mag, 12.8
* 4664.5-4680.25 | 0.03 mag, 12.8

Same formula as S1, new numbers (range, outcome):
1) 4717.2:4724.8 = 13.8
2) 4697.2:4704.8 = 12.1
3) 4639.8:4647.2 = 12.7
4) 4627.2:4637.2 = 13.2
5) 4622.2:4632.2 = 13.9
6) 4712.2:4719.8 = 14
